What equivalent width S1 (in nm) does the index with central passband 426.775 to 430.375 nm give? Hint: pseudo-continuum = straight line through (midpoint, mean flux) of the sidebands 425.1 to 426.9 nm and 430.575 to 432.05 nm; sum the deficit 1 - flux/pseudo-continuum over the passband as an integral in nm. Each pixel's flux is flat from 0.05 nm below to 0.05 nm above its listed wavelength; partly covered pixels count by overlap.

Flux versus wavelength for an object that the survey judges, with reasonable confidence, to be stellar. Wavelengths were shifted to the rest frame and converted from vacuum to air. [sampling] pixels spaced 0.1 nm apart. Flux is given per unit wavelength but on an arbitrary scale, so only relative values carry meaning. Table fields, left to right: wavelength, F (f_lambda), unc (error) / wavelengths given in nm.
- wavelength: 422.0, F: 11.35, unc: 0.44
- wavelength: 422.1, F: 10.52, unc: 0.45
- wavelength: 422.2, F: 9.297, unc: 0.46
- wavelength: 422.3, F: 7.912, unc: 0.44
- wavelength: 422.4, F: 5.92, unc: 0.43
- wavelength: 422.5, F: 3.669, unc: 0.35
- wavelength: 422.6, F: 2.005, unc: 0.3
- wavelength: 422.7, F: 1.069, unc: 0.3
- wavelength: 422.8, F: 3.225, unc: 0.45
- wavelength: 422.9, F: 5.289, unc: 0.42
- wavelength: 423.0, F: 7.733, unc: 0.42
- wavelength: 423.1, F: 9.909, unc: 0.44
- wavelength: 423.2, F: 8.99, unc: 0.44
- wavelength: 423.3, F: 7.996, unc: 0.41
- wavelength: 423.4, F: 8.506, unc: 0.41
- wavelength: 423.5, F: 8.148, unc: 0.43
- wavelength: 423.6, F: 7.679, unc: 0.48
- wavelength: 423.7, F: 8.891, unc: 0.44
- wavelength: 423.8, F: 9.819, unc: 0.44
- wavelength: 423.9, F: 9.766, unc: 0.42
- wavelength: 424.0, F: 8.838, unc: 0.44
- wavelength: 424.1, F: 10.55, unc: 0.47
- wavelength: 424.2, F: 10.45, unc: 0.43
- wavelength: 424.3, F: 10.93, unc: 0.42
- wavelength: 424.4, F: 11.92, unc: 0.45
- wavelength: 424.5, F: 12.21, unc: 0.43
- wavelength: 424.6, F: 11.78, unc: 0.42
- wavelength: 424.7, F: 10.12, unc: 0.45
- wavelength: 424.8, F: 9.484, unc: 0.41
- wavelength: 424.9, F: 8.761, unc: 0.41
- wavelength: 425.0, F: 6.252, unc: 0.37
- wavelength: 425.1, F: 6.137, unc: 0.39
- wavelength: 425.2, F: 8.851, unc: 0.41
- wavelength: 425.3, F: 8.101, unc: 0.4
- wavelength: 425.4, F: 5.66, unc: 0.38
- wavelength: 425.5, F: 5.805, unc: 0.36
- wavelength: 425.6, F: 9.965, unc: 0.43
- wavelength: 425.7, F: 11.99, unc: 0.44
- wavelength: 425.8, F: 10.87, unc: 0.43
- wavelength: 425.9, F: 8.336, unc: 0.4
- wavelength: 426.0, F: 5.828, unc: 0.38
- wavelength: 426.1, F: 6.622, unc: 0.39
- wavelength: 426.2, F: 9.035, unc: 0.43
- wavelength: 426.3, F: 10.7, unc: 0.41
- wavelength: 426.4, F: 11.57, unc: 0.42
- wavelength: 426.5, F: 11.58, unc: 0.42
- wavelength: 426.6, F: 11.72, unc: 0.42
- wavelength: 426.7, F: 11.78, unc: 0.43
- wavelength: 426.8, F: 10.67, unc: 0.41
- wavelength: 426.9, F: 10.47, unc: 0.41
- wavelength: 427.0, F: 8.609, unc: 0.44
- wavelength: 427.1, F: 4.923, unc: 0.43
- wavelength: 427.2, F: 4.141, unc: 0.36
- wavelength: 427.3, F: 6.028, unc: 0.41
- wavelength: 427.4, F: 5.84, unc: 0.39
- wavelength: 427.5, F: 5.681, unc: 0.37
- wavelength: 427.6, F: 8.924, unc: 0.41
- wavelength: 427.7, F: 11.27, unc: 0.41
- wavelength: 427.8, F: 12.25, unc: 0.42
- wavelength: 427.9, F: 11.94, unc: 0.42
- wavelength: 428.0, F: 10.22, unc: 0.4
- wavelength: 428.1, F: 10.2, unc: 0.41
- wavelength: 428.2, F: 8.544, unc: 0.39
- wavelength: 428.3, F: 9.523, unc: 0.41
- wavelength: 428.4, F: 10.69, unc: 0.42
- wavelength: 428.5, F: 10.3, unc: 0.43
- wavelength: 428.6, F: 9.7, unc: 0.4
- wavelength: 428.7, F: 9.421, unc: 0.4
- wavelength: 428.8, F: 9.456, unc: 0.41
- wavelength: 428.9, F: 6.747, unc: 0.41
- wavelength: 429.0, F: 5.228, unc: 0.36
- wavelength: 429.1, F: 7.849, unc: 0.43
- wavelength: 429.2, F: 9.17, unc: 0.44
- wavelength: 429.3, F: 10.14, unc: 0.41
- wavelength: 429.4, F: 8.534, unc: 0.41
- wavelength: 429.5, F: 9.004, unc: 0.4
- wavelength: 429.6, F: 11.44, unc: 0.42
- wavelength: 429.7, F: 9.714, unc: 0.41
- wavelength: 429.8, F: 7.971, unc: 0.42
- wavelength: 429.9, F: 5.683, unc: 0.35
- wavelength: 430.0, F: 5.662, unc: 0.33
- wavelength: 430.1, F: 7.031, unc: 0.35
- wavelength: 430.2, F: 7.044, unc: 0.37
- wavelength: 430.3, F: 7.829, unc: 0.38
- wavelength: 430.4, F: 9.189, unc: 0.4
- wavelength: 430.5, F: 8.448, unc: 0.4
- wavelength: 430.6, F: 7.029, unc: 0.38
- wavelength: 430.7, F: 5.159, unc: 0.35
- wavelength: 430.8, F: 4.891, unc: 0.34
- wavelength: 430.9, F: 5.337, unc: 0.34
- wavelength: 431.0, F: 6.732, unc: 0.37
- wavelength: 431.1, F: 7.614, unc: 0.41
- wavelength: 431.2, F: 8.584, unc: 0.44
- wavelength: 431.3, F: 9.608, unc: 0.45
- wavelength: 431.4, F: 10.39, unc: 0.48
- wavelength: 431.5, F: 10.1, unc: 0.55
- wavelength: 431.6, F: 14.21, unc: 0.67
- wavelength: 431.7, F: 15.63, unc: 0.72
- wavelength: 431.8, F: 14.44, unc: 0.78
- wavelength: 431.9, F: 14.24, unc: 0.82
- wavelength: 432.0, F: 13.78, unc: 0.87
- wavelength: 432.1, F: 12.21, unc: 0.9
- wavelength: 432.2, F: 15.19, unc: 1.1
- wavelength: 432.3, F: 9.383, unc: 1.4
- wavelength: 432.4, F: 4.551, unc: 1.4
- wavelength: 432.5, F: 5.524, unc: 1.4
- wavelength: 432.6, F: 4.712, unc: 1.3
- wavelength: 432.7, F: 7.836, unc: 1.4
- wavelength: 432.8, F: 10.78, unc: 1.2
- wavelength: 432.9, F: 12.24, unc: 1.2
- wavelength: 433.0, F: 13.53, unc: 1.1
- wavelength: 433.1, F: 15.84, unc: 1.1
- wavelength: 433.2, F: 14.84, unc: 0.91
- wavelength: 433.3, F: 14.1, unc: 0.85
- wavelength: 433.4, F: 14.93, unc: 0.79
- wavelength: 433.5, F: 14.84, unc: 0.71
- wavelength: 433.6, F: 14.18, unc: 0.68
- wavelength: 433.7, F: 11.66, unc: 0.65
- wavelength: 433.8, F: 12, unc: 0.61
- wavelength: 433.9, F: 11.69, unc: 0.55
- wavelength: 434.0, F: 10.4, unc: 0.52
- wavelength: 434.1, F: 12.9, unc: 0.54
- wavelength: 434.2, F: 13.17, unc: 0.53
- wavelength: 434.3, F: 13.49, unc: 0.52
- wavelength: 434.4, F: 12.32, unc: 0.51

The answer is 0.39 nm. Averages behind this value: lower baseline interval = 9.3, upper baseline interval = 9.9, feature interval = 8.54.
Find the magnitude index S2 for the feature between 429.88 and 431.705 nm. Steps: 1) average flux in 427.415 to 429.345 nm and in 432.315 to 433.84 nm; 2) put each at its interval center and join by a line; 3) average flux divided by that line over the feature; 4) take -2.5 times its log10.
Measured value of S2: 0.27 mag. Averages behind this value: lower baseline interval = 9.26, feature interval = 8.08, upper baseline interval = 11.4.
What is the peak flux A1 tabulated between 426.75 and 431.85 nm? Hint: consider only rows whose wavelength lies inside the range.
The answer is 15.63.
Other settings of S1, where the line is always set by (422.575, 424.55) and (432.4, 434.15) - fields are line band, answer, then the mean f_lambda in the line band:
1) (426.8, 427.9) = 0.17 nm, 8.13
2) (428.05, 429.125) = 0.12 nm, 8.9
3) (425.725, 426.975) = -0.09 nm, 9.95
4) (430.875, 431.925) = 0.04 nm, 10.7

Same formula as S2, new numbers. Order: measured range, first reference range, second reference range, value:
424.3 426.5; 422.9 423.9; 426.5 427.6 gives -0.100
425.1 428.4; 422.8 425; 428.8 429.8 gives -0.008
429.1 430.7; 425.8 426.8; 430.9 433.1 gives 0.250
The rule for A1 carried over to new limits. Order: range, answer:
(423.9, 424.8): 12.21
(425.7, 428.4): 12.25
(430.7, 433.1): 15.84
